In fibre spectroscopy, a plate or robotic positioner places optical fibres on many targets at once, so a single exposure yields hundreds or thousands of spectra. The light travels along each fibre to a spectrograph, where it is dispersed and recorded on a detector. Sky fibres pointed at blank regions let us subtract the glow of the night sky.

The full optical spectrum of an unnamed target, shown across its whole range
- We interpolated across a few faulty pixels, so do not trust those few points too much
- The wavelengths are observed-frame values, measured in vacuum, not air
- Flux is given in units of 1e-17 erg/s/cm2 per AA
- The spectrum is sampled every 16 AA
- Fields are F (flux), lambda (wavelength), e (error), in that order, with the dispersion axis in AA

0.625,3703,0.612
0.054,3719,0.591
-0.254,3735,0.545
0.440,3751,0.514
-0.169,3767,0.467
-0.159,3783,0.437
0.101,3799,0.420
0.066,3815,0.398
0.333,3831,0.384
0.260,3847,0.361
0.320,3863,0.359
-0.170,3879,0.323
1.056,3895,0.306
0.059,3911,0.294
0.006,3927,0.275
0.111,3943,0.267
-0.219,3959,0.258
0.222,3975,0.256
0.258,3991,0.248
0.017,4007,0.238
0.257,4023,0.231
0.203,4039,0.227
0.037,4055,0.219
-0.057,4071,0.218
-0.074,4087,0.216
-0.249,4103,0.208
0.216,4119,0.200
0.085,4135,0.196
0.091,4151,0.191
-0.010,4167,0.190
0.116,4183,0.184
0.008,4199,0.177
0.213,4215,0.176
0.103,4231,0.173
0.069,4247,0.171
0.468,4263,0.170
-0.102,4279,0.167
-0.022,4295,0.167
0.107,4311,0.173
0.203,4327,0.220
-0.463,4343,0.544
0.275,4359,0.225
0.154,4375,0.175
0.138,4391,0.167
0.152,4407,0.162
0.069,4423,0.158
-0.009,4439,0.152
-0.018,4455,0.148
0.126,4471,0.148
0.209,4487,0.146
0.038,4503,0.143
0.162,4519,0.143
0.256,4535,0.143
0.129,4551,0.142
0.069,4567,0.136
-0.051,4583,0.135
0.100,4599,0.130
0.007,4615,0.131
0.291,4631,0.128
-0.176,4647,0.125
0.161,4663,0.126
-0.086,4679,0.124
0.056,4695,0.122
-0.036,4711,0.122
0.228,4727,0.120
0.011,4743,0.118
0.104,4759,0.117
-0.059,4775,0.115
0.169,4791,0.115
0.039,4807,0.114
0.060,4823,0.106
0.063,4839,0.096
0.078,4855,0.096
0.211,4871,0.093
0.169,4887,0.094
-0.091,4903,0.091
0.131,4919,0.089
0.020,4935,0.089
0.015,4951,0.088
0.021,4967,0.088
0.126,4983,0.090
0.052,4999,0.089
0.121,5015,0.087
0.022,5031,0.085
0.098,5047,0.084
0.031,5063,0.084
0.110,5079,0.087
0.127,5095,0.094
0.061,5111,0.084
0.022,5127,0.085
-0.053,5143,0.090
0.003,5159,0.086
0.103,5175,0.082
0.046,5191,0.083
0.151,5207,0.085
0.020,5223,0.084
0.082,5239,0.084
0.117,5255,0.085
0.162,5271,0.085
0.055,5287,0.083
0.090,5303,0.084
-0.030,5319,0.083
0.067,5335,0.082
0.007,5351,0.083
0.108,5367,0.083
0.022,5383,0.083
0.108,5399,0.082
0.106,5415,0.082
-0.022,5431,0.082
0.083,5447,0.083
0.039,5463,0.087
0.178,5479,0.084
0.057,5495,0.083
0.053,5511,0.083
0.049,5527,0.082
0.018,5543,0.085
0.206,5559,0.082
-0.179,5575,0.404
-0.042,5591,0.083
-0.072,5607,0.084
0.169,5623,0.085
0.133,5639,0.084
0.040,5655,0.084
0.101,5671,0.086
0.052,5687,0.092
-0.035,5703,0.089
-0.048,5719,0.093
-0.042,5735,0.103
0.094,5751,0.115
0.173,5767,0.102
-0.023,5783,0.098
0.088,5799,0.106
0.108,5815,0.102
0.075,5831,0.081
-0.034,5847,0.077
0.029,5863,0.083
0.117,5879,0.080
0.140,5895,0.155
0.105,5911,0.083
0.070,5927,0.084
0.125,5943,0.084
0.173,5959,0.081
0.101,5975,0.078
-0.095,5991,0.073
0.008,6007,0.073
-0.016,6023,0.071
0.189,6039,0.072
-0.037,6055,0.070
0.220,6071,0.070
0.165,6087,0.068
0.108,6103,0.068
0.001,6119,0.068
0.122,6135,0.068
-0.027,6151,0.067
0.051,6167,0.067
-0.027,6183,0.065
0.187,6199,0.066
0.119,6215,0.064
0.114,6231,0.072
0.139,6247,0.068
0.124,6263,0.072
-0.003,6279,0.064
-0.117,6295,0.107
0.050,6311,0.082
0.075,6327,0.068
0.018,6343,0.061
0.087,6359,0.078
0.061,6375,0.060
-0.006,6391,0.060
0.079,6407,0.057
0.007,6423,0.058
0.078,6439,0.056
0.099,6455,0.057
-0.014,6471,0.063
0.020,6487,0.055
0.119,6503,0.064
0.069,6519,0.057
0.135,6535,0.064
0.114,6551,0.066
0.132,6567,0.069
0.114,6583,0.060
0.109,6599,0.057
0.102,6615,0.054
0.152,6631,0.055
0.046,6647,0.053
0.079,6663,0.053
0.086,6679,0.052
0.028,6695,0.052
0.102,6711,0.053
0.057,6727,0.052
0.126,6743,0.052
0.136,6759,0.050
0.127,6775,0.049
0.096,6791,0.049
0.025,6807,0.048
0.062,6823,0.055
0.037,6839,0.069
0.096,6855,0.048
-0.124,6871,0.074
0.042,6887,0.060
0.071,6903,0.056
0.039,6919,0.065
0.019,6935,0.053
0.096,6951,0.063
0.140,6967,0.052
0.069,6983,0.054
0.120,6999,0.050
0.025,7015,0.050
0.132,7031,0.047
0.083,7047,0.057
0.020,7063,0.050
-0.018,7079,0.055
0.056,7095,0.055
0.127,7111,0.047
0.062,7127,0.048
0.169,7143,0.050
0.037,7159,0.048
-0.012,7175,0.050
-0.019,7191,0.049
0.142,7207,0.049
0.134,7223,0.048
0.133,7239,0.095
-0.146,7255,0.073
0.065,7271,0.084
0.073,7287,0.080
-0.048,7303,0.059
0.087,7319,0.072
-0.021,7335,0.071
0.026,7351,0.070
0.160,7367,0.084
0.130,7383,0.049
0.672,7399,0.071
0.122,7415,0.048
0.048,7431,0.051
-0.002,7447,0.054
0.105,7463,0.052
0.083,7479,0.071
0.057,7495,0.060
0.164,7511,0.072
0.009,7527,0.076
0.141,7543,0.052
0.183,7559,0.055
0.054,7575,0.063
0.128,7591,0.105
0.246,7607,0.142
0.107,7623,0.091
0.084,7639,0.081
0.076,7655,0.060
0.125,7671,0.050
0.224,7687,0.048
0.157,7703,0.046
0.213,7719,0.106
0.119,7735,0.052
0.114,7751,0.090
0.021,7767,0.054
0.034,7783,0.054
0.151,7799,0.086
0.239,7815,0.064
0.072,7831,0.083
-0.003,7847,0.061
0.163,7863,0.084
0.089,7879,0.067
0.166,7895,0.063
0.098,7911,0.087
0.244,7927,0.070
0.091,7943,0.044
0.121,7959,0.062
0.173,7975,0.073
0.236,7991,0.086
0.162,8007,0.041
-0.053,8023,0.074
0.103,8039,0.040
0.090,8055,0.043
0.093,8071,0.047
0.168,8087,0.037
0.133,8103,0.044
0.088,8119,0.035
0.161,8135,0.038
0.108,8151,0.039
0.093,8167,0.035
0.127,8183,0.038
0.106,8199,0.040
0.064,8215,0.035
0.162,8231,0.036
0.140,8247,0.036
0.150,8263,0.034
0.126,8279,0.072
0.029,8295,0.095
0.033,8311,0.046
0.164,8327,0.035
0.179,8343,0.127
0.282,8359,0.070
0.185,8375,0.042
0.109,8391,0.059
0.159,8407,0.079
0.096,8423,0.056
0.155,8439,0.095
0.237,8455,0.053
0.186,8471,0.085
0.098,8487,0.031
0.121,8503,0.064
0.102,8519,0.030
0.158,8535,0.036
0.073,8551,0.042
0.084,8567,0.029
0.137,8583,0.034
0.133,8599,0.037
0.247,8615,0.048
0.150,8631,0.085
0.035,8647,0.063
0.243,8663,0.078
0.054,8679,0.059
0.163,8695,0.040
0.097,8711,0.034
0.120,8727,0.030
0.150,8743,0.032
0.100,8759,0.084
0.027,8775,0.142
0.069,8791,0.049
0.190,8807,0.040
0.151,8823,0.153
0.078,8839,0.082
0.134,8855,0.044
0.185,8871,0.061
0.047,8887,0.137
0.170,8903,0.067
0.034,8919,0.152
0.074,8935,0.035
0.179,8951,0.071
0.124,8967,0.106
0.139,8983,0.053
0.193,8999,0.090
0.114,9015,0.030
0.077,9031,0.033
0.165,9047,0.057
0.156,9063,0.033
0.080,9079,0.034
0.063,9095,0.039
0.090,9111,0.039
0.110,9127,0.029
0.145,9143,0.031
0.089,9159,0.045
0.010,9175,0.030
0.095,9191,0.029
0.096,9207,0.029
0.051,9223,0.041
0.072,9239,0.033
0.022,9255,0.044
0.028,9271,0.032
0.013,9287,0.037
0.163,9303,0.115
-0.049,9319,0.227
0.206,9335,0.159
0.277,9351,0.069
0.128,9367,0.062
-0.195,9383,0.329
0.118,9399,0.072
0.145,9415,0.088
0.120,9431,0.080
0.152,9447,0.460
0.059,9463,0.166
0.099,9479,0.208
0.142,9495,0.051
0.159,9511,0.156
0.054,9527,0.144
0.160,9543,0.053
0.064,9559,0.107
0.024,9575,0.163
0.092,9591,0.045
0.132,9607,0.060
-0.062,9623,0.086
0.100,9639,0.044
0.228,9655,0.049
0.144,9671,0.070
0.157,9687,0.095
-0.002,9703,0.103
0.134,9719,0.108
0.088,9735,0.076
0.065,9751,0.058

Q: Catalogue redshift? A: 0.985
